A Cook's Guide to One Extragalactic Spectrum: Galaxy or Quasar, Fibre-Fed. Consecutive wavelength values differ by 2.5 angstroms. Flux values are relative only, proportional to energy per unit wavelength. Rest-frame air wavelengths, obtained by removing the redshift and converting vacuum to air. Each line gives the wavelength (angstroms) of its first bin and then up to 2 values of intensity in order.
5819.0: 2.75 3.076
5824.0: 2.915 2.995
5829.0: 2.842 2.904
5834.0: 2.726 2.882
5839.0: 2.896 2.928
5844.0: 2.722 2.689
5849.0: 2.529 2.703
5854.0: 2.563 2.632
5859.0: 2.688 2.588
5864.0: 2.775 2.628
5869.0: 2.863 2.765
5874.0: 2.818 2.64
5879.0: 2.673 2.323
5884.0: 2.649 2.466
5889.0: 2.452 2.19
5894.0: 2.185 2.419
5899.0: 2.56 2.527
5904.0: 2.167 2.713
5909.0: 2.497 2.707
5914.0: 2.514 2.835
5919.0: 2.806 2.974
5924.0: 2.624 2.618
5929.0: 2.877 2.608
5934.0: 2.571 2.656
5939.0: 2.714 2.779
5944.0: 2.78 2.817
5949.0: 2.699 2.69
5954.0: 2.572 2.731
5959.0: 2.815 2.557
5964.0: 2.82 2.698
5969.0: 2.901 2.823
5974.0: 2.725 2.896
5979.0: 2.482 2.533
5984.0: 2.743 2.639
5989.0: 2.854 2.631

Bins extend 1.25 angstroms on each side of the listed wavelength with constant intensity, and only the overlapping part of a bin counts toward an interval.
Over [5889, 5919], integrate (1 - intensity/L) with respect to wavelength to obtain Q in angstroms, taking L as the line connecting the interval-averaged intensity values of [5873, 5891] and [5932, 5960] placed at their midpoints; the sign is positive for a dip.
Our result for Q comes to 1.3 angstroms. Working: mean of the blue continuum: 2.56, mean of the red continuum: 2.71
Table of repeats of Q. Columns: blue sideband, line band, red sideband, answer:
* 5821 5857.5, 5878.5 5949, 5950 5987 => 3.80 angstroms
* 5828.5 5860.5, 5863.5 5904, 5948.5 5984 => 2.83 angstroms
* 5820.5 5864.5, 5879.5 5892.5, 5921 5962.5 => 1.48 angstroms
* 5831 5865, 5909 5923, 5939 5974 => -0.02 angstroms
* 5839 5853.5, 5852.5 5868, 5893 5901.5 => -0.08 angstroms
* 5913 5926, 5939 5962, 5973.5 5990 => 0.00 angstroms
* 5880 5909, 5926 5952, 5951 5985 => -1.12 angstroms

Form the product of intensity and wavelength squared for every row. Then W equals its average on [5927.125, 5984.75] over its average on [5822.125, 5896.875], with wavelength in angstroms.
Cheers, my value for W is 1.0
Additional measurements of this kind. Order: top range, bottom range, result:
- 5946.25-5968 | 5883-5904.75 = 1.15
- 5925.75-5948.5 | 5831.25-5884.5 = 1.03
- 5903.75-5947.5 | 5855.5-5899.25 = 1.06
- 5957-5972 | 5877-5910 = 1.15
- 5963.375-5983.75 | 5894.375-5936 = 1.06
